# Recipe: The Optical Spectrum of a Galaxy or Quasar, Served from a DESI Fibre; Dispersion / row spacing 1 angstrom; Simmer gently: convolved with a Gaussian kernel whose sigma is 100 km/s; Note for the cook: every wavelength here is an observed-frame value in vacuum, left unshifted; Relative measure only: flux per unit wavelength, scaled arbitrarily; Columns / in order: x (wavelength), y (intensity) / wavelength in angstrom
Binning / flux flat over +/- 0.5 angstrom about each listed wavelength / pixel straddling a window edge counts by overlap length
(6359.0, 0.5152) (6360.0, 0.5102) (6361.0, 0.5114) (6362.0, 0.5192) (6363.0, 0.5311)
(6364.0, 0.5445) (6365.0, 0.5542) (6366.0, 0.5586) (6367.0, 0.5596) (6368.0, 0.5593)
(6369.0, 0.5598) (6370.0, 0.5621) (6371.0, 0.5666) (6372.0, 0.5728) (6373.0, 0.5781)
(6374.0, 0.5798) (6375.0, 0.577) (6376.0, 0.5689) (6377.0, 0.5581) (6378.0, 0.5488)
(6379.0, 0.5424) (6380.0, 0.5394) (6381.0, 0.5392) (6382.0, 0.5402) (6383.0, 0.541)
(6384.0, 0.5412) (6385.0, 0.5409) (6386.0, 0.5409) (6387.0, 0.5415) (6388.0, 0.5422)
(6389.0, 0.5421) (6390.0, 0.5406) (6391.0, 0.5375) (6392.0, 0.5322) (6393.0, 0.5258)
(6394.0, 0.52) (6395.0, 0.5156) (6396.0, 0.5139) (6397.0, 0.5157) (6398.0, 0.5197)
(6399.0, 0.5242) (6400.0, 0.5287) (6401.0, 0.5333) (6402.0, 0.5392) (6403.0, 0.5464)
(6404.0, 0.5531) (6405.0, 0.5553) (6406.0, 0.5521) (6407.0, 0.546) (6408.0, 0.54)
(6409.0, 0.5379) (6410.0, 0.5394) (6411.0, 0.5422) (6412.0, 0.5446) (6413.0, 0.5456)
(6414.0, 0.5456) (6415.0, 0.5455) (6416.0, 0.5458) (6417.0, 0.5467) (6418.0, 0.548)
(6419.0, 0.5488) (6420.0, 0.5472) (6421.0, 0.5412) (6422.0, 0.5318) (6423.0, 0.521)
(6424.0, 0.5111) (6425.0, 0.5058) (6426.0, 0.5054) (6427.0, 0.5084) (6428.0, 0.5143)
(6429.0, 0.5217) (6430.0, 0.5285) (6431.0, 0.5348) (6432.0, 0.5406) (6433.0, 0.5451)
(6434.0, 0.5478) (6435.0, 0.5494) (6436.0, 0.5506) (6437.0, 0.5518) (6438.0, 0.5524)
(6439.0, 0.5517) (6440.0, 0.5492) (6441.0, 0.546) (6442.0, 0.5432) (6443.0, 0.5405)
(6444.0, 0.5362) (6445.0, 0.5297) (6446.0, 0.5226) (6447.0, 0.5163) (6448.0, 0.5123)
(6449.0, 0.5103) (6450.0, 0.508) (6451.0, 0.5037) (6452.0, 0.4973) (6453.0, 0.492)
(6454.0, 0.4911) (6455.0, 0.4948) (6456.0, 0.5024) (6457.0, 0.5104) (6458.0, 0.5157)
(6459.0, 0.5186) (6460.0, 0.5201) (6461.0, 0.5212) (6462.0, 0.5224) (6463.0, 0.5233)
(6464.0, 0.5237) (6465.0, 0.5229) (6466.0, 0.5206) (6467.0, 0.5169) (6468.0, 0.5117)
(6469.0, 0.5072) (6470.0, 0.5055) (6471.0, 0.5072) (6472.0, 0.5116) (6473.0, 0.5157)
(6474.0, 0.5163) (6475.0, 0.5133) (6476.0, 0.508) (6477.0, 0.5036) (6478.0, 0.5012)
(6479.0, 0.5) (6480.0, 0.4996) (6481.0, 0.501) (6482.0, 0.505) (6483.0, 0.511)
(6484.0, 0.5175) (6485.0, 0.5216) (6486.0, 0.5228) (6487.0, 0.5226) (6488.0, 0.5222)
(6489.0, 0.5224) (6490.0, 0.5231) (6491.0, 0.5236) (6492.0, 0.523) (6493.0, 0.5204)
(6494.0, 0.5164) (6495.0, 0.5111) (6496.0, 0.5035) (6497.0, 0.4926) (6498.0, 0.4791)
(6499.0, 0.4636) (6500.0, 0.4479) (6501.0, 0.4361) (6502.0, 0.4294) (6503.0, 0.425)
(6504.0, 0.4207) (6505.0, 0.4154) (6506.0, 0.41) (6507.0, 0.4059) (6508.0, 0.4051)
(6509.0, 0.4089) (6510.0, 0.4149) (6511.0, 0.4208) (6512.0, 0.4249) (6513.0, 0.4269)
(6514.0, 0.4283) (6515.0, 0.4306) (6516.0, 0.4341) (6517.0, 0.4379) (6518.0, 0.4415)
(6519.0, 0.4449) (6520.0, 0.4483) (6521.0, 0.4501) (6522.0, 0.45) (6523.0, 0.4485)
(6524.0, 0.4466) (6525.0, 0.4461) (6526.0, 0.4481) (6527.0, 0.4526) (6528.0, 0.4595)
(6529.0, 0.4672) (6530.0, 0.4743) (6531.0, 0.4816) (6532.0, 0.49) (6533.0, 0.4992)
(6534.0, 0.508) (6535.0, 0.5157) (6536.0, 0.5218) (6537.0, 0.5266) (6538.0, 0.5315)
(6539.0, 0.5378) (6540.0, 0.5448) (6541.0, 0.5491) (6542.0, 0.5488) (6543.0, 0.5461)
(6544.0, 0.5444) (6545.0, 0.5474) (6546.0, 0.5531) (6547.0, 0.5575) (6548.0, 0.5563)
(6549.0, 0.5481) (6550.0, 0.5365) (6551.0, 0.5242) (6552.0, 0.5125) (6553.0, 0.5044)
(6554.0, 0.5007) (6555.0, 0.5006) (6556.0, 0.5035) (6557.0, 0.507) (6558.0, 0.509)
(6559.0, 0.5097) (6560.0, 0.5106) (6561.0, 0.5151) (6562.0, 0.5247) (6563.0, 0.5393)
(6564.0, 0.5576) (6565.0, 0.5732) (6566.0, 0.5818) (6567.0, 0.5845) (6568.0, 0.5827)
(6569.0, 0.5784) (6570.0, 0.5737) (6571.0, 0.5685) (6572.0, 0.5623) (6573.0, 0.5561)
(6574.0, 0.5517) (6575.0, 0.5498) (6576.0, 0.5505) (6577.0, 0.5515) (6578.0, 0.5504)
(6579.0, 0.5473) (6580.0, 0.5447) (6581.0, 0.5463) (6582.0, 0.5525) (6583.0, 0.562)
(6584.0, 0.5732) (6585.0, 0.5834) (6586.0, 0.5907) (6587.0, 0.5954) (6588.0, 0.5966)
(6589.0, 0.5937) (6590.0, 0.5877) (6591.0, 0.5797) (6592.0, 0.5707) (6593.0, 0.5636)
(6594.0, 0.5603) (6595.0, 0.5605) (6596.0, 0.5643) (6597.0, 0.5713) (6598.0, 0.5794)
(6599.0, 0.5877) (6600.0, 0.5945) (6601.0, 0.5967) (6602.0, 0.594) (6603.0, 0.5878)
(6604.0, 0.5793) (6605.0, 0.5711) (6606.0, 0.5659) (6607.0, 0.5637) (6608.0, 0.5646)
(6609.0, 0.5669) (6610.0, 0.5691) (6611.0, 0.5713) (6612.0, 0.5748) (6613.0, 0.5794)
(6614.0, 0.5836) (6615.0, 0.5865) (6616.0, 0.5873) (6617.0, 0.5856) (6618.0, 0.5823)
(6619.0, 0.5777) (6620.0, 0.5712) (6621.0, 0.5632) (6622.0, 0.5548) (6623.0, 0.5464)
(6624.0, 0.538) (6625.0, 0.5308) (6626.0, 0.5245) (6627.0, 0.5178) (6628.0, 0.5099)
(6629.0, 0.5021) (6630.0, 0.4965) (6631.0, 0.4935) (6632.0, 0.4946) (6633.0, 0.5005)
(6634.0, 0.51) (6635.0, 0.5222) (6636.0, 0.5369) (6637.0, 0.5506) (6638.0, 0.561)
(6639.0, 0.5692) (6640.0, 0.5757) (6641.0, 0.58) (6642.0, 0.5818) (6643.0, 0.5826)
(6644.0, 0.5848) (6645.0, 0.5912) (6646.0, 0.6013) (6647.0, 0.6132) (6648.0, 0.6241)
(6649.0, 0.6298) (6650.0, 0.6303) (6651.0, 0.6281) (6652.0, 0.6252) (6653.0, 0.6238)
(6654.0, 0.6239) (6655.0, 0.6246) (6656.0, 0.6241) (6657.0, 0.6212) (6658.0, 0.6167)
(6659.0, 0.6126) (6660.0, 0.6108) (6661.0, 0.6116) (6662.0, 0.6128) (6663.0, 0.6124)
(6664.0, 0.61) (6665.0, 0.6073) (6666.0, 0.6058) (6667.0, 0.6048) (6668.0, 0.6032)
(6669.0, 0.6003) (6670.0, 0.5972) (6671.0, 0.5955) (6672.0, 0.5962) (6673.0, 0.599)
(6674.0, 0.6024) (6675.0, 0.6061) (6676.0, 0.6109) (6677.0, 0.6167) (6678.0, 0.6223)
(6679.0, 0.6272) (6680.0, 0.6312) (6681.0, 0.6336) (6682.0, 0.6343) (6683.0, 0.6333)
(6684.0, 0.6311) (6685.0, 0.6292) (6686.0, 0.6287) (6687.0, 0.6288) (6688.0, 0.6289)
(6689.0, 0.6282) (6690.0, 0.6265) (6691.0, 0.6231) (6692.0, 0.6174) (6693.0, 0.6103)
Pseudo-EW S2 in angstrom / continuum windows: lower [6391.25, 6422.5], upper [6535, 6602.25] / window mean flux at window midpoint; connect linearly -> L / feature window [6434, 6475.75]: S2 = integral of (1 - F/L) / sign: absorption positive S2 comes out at 1.6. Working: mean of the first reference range 0.538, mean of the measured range 0.521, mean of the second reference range 0.553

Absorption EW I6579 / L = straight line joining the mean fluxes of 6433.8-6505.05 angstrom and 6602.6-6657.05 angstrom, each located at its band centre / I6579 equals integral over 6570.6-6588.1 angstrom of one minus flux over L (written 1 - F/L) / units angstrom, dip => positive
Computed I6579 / -0.4 angstrom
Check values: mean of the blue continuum 0.51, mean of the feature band 0.562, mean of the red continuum 0.57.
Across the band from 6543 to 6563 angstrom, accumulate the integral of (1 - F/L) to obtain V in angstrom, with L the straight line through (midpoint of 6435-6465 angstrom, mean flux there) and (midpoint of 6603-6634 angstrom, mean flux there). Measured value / 0.6 angstrom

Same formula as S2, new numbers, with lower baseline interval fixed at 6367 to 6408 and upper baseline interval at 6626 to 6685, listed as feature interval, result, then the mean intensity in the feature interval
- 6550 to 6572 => 1.44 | 0.537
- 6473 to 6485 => 1.12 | 0.508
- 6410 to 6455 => 1.75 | 0.531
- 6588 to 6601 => 0.06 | 0.578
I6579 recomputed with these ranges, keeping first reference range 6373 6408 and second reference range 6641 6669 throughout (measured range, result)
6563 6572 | 0.24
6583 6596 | 0.34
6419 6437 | 0.66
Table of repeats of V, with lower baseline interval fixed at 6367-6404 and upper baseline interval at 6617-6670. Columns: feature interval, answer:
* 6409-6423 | 0.13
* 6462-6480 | 1.39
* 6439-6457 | 1.11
